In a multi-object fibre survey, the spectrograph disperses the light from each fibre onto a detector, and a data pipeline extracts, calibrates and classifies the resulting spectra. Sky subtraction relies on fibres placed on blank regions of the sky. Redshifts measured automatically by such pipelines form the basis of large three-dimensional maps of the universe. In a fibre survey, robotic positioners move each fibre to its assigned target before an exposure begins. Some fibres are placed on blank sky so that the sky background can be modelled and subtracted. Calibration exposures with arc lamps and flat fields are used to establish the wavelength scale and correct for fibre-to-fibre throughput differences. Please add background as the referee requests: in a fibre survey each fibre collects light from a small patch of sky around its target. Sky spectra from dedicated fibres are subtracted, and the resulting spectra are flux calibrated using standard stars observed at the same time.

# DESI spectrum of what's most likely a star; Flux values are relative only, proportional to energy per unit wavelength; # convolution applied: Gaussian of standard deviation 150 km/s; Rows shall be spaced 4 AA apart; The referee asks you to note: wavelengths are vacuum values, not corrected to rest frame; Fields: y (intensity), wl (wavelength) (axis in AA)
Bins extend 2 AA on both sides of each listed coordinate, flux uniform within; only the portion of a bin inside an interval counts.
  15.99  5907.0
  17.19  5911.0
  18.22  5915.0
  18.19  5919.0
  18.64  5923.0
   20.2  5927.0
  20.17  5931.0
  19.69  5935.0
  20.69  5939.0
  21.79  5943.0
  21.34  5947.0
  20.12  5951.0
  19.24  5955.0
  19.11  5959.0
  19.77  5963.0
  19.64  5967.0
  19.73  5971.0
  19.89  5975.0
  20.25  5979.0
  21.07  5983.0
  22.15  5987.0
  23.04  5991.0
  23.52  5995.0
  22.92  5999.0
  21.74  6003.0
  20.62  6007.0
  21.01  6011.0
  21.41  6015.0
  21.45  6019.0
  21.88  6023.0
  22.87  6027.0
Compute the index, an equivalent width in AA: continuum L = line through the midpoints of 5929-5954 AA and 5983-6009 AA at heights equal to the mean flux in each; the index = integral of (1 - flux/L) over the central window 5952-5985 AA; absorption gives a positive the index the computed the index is 2.4 AA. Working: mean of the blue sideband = 20.6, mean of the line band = 19.8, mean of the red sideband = 22.2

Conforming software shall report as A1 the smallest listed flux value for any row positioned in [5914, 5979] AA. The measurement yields 18.19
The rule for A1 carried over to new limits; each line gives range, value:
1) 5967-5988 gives 19.64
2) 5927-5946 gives 19.69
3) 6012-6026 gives 21.41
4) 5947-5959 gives 19.11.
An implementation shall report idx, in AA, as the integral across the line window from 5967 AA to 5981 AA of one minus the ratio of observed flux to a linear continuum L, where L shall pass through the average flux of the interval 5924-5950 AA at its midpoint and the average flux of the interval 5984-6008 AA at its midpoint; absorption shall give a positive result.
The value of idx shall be 1.1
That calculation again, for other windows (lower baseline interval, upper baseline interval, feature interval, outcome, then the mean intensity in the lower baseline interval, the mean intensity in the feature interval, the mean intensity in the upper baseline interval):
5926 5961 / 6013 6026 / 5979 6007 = -1.2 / 20.3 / 22.1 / 21.7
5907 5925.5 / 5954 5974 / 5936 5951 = -1.7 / 17.9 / 21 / 19.5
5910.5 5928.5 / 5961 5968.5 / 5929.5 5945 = -1.3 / 18.5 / 20.6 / 19.7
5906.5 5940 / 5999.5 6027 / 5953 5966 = 0.4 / 18.8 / 19.4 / 21.5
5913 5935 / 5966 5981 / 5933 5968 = -1.1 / 19.1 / 20.2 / 19.9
